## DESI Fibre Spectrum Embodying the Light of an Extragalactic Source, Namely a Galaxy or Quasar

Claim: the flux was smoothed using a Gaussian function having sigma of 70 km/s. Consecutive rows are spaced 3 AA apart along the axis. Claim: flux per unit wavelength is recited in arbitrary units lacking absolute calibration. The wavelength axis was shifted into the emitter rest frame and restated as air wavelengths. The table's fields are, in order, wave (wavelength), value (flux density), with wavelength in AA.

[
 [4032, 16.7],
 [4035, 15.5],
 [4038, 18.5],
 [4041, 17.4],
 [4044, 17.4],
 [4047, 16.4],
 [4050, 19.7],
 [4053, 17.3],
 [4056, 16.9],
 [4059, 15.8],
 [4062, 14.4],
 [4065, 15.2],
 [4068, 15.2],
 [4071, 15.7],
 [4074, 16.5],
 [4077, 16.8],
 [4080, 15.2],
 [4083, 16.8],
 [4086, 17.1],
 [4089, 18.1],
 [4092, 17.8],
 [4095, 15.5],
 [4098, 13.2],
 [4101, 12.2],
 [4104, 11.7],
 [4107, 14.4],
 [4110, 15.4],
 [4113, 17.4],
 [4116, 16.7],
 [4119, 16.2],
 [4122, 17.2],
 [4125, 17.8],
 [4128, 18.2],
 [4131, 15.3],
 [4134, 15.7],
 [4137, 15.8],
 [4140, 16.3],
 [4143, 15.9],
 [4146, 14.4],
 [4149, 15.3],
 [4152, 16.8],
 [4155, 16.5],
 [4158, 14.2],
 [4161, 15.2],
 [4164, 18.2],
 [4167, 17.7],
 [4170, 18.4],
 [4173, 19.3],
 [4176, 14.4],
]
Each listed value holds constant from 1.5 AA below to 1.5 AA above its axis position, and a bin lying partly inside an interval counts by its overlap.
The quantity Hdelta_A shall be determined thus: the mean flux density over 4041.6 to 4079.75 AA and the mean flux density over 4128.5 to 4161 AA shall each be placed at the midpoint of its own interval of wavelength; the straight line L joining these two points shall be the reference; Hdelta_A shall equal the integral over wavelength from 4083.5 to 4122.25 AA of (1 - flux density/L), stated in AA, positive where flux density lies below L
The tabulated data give 1.1 AA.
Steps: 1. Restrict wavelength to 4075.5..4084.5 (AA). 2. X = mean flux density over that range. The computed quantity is 16.3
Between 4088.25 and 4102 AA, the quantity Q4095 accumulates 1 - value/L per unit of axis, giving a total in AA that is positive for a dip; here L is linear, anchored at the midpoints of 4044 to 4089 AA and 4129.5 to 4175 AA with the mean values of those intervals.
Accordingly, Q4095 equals 0.9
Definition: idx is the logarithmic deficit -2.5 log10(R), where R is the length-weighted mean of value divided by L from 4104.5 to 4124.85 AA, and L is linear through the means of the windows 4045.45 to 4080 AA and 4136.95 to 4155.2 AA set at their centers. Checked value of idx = -0.01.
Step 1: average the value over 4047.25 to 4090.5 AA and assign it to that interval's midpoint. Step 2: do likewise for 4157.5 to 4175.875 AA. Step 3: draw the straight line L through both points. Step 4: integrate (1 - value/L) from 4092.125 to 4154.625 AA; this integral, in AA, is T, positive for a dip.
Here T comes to 4.5 AA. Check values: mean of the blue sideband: 16.5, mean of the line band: 15.6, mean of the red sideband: 17.1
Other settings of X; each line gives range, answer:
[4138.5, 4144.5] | 16.1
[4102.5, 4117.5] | 15.1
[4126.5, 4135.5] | 16.4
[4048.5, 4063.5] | 16.8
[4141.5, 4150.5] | 15.2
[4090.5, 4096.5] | 16.7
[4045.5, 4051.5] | 18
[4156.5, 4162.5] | 14.7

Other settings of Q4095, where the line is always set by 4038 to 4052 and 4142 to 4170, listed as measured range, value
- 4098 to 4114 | 2.7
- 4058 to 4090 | 2.4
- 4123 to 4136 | -0.1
